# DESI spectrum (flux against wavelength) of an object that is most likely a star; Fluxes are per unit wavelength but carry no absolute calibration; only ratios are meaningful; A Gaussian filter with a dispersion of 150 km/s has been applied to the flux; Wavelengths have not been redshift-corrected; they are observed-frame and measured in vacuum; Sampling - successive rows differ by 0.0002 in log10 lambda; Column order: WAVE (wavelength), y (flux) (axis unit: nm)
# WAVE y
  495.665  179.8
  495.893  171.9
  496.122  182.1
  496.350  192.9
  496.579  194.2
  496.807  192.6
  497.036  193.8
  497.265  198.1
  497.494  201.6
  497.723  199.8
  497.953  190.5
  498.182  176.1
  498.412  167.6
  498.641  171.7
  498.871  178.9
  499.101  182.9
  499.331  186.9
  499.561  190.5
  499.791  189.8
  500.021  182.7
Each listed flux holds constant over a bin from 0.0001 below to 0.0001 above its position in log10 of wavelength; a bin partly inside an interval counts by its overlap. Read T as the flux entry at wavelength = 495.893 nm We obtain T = 171.9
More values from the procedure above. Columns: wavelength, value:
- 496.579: 194.2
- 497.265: 198.1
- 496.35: 192.9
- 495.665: 179.8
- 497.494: 201.6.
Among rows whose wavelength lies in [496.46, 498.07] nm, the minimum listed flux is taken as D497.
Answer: 190.5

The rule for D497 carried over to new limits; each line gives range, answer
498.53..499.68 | 171.7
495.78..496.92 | 171.9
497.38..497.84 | 199.8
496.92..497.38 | 193.8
